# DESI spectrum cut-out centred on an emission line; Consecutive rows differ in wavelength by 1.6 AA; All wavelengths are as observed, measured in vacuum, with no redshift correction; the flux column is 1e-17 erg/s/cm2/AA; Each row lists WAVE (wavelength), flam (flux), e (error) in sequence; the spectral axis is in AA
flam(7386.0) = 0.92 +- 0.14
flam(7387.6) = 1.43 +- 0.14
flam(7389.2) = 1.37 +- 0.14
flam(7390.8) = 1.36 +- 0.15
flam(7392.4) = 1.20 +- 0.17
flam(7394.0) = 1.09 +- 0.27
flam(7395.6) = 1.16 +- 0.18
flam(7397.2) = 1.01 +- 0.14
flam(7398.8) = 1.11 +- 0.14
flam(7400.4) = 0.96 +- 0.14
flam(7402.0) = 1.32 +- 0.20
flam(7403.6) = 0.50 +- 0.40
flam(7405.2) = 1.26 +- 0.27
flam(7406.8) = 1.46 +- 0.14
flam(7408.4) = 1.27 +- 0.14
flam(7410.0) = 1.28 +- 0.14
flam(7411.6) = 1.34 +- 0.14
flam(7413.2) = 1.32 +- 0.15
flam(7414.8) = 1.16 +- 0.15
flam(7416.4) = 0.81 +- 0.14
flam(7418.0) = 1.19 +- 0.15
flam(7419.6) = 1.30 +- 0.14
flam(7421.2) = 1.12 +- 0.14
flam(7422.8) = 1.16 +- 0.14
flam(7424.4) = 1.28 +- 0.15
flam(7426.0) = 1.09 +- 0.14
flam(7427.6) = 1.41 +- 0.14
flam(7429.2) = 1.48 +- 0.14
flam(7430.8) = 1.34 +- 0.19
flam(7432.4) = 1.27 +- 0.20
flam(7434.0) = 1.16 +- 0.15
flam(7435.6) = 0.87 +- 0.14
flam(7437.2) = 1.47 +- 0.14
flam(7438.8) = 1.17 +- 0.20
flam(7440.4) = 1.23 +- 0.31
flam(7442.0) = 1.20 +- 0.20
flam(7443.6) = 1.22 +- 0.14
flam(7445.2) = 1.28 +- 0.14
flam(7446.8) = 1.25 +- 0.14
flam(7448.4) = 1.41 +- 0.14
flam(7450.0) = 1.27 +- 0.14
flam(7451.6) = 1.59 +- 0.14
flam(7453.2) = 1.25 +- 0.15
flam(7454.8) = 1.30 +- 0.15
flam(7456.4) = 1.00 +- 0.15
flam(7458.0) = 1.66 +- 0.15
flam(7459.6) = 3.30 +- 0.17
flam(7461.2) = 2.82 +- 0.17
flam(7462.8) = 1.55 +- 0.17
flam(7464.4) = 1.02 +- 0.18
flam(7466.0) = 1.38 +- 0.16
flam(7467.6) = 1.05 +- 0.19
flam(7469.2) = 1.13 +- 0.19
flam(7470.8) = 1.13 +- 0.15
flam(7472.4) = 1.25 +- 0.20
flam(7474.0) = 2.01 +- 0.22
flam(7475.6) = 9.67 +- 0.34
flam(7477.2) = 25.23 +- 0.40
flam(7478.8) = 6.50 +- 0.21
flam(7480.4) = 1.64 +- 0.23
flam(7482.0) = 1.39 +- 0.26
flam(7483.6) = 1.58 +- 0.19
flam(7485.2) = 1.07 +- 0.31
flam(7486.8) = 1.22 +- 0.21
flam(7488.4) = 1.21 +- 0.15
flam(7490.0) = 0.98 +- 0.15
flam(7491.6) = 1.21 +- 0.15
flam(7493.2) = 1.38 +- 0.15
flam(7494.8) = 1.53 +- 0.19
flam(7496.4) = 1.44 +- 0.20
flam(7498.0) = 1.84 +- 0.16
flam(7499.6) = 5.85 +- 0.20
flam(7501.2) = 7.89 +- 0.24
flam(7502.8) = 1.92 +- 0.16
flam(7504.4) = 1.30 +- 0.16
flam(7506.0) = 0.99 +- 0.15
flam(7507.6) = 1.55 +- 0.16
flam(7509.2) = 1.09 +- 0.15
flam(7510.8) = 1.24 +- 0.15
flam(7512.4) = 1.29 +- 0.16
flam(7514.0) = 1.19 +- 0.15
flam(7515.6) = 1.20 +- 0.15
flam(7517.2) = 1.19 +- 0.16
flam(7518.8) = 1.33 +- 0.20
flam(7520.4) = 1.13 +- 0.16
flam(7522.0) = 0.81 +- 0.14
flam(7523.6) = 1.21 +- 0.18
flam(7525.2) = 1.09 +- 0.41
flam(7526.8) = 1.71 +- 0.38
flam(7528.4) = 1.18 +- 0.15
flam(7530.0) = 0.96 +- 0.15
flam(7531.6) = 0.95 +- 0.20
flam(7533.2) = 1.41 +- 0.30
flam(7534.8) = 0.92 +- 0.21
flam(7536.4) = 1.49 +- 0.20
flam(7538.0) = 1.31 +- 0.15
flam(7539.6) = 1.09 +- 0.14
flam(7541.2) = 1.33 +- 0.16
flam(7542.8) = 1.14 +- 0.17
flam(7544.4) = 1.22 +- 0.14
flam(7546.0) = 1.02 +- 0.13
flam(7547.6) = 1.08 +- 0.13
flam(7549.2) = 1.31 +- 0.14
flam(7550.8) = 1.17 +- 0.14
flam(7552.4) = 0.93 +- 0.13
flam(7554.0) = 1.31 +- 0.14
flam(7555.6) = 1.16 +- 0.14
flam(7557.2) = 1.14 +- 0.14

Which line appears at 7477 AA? Halpha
